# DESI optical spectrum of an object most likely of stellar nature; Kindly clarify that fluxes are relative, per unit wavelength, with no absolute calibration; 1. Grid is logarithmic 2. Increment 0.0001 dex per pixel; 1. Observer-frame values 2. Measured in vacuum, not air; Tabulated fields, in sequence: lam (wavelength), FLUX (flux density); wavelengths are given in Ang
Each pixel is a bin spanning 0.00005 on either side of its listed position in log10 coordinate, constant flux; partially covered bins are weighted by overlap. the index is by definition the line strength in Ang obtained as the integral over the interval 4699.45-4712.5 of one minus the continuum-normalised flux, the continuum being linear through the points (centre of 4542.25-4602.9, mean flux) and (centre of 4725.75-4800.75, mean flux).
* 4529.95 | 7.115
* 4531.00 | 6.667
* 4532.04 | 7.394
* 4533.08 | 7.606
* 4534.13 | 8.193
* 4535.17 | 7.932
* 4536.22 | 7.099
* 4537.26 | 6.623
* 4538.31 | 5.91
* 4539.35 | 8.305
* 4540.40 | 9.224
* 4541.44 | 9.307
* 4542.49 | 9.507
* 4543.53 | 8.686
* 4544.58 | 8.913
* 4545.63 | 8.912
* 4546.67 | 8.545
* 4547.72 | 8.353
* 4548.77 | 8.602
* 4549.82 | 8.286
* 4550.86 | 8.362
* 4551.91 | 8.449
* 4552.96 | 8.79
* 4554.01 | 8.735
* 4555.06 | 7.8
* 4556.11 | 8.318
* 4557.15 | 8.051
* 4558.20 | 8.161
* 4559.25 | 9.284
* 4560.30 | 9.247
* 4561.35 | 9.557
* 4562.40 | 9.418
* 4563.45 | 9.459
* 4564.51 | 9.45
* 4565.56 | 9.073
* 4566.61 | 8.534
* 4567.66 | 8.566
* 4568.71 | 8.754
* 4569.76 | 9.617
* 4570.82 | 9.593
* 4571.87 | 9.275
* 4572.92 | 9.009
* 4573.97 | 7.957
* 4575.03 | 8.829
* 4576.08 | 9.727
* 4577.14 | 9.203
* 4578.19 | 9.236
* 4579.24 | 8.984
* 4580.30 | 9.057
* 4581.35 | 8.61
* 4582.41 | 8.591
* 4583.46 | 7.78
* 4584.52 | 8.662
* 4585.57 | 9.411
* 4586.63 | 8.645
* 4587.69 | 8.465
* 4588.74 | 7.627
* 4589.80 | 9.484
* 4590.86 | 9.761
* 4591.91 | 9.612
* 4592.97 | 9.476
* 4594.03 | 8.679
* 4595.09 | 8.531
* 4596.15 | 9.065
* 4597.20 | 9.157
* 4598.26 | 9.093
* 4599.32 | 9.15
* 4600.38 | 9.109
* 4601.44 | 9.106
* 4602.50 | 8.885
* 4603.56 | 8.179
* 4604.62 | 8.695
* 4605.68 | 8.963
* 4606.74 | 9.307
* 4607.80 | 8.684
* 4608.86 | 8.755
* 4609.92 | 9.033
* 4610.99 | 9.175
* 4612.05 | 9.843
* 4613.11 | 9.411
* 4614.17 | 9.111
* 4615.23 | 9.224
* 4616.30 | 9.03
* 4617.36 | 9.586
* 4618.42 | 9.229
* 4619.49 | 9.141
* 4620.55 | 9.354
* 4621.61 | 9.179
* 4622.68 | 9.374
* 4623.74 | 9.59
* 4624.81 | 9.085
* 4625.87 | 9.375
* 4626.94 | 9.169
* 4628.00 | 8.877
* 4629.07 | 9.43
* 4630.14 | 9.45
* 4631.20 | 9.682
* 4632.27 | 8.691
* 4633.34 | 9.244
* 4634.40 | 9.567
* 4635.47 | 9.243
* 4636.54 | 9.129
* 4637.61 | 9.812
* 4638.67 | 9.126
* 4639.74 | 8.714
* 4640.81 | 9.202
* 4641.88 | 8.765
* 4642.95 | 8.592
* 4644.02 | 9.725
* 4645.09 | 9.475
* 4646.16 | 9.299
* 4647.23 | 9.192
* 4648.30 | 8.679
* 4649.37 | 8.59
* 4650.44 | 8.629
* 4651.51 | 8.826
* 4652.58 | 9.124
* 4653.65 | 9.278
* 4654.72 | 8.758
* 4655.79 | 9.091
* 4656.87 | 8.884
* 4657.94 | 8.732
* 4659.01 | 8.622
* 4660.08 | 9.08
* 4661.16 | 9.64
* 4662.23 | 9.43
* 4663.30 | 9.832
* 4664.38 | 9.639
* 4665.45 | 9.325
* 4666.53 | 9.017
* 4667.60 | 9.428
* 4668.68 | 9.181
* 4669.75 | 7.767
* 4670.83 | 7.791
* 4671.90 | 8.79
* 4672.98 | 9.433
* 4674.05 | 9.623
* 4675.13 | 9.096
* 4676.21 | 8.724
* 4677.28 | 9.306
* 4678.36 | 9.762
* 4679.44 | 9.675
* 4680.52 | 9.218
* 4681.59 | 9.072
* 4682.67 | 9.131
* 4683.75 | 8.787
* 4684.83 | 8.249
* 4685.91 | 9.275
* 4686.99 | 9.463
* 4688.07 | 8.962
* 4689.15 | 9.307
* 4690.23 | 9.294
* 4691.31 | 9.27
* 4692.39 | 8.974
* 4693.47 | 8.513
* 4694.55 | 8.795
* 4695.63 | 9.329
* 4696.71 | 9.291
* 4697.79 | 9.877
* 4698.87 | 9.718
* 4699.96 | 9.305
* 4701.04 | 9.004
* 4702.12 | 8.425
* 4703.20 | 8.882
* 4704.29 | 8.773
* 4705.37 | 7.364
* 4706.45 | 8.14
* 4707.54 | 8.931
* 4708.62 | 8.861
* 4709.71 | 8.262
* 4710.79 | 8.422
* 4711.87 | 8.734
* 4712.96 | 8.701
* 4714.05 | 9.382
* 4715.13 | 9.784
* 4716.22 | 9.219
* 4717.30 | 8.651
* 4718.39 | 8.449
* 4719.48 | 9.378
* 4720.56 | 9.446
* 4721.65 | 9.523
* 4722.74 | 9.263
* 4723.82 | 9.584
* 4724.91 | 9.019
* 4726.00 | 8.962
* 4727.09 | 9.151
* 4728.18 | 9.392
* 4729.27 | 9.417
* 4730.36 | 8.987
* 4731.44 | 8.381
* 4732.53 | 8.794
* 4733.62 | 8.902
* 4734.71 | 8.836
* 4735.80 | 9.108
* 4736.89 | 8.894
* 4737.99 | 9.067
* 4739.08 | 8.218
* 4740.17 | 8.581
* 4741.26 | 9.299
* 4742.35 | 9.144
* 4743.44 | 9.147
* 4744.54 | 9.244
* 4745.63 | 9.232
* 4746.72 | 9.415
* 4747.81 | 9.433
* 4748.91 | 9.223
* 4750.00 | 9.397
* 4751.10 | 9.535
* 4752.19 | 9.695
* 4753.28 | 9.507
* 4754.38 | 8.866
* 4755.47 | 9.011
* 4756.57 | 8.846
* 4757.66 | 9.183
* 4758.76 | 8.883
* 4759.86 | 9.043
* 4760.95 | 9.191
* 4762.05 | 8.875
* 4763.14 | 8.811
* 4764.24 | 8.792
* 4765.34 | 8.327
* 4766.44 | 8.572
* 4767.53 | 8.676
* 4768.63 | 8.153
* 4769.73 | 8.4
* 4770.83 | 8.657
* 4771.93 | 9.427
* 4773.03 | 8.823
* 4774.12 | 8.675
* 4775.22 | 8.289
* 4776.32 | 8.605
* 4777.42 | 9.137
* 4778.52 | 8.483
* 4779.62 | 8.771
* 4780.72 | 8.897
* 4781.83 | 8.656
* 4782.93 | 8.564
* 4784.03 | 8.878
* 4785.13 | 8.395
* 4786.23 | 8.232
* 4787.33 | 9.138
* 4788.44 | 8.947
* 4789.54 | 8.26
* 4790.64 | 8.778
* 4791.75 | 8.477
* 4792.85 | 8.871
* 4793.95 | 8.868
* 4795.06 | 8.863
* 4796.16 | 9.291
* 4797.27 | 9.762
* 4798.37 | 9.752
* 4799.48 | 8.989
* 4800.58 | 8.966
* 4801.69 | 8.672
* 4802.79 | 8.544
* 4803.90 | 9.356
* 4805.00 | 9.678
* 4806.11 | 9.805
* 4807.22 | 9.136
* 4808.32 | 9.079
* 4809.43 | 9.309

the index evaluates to 0.47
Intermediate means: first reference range 8.88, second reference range 8.93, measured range 8.59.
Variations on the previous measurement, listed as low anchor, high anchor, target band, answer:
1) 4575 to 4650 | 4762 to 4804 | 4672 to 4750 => -1.24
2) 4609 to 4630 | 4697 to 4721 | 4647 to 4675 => 0.25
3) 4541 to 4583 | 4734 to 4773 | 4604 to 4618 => -0.37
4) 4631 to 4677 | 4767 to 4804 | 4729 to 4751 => -0.37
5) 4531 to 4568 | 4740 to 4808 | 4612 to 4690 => -4.22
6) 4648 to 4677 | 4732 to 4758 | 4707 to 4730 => 0.01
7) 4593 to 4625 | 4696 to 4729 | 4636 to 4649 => -0.10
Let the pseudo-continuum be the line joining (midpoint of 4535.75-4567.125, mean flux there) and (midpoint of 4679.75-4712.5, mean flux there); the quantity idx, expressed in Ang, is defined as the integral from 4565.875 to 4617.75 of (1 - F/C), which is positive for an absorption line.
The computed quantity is -1.9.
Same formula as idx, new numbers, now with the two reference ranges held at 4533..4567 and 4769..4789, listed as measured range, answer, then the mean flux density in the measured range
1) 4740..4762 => -1.3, 9.2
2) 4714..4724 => -0.7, 9.26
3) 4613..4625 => -1.0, 9.28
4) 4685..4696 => -0.6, 9.09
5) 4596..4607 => -0.5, 8.97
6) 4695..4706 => -0.4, 8.99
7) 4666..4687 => -1.0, 9.03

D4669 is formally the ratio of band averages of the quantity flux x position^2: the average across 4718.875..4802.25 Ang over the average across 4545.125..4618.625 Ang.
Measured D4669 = 1.1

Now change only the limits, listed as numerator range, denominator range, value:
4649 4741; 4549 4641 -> 1.04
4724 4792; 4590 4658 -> 1.03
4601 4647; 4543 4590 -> 1.07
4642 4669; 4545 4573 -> 1.08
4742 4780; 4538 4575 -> 1.12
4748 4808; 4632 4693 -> 1.03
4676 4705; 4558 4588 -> 1.07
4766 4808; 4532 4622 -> 1.10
